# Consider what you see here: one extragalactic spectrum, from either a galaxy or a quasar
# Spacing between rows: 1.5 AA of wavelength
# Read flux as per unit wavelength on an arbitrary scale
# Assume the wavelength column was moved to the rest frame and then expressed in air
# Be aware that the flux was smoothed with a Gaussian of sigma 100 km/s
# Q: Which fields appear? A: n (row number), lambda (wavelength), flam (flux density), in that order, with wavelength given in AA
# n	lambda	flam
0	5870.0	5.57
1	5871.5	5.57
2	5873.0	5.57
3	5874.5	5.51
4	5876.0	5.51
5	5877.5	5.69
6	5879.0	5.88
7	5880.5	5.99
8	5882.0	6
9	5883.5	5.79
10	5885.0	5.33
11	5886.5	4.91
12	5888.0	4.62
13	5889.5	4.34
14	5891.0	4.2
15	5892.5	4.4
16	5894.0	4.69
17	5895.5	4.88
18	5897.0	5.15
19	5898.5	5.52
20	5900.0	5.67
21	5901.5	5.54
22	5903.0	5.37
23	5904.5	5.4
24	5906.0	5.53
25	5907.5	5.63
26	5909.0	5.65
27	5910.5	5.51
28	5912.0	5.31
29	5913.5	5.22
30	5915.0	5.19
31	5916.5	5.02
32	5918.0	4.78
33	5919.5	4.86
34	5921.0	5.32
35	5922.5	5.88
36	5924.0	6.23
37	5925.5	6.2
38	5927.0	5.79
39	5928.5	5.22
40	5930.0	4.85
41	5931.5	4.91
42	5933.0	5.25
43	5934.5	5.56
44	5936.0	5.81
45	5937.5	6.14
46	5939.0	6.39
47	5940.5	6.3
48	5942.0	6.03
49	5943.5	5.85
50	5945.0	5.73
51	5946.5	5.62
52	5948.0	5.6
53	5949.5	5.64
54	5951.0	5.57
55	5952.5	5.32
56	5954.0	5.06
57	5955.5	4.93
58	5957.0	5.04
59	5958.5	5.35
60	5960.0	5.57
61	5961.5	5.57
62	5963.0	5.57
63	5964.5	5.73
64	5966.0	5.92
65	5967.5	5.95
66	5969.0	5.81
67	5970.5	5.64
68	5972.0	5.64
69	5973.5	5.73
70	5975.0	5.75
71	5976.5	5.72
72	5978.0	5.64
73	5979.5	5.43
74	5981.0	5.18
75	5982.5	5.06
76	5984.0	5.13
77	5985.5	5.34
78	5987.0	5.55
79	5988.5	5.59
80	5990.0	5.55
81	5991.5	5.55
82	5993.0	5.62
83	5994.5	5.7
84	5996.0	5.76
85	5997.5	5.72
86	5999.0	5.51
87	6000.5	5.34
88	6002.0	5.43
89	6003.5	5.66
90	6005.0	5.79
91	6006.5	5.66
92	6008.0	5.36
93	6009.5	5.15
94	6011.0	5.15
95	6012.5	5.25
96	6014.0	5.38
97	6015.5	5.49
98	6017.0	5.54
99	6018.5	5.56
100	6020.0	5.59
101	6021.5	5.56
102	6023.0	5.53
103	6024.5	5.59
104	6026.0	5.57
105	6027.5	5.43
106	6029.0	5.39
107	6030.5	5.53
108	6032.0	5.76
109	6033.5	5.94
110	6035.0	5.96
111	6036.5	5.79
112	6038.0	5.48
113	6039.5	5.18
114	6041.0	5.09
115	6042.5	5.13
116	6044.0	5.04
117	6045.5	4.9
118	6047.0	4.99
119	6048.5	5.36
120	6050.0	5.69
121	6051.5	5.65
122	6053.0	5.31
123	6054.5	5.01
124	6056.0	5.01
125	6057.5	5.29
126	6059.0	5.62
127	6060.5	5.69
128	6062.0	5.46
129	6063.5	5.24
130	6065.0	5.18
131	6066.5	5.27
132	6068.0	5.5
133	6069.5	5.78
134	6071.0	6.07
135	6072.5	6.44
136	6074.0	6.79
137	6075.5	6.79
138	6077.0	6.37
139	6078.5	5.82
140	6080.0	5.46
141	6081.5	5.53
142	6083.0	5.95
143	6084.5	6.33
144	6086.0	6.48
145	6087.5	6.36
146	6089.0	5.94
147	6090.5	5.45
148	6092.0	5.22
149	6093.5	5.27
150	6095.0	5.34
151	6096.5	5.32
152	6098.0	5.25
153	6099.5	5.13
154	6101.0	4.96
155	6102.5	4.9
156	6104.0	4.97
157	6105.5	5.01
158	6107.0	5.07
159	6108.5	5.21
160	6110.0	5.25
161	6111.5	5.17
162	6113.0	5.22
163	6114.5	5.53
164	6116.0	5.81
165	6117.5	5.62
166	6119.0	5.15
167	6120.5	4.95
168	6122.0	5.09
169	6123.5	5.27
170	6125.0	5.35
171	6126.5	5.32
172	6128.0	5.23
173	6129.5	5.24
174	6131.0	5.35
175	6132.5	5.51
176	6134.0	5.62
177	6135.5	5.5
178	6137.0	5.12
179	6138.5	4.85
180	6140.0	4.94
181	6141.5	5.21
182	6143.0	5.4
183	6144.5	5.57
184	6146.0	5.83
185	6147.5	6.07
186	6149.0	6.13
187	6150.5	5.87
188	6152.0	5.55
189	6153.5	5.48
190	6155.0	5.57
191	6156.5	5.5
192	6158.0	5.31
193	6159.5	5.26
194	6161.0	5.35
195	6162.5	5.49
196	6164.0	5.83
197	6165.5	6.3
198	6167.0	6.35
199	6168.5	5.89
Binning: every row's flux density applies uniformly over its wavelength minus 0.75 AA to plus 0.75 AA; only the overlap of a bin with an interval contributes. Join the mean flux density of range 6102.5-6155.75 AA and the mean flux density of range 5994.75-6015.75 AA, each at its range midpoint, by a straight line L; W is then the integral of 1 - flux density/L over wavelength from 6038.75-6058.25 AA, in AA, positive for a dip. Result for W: 0.8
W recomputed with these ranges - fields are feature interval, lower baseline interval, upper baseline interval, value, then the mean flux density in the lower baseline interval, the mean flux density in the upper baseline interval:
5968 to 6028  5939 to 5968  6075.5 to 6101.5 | 1.31 AA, 5.61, 5.7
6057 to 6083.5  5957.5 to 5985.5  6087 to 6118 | -2.03 AA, 5.57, 5.32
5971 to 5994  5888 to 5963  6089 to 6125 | -0.67 AA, 5.39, 5.24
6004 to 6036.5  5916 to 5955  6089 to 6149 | -0.53 AA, 5.57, 5.31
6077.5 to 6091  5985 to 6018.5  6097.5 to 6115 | -1.89 AA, 5.51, 5.13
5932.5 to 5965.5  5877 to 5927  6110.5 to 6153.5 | -1.72 AA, 5.33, 5.41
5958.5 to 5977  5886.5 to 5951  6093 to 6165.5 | -1.08 AA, 5.4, 5.36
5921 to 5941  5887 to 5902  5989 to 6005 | -2.21 AA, 4.89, 5.59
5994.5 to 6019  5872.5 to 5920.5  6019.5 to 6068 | -0.51 AA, 5.27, 5.41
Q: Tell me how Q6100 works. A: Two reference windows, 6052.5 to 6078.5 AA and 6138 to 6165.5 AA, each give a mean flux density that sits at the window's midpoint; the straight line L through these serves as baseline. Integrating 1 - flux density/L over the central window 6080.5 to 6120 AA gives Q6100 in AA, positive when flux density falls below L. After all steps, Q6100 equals 1.4 AA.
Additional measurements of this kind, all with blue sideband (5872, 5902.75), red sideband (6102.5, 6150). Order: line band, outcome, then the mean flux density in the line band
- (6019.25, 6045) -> -0.9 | 5.5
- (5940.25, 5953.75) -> -1.1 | 5.69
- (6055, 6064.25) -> -0.1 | 5.37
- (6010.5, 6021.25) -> -0.3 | 5.44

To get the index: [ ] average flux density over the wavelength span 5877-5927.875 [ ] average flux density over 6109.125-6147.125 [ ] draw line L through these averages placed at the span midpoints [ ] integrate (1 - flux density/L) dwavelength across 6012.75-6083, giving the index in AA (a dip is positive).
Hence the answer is -3.0 AA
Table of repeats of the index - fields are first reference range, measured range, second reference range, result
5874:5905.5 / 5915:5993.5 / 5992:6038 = -1.9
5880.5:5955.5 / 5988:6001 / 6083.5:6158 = -0.5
